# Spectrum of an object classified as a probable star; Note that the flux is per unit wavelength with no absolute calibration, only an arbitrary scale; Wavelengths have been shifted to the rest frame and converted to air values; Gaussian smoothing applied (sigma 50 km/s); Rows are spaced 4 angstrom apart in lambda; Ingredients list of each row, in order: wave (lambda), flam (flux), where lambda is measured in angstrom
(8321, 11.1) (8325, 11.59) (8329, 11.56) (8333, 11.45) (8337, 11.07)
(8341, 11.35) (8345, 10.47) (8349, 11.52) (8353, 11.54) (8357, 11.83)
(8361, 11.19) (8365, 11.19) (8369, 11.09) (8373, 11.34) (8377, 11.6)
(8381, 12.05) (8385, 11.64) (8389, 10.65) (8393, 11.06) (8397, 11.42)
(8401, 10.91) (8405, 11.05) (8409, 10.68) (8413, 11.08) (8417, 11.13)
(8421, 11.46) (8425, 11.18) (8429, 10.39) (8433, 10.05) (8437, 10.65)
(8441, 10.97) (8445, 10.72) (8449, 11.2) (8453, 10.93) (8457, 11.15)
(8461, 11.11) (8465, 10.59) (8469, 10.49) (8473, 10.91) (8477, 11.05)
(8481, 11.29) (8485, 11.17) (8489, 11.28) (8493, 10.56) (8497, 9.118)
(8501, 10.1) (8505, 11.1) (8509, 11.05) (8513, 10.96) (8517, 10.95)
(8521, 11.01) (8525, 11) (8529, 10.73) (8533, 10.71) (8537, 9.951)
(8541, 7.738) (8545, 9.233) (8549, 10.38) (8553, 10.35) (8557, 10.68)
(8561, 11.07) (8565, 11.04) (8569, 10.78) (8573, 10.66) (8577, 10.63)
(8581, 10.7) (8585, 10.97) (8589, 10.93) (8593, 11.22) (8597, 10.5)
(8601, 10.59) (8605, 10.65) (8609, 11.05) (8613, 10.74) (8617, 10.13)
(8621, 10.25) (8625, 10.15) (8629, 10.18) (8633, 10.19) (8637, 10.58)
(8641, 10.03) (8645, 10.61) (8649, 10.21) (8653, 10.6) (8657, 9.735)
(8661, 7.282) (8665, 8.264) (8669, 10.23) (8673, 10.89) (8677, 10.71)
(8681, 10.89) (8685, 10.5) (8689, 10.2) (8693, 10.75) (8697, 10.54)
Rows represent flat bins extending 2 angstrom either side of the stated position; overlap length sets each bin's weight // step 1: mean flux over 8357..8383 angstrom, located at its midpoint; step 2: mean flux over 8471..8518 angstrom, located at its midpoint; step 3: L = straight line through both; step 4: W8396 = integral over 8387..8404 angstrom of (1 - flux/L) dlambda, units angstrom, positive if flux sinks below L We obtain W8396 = 0.4 angstrom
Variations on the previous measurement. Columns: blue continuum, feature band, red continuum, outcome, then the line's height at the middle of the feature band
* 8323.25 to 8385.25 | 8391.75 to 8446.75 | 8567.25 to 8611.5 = 1.6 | 11.2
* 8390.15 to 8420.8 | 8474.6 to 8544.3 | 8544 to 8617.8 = 1.8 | 10.8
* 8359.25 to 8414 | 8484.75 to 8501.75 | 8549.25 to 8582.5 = 0.8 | 10.9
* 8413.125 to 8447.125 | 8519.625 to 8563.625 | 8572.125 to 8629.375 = 1.8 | 10.7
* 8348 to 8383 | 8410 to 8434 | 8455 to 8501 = 0.5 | 11.1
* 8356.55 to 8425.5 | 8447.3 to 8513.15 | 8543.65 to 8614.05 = 0.9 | 11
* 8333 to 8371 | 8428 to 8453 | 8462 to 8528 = 0.6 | 11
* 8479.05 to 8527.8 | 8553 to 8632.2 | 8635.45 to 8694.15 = -2.0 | 10.4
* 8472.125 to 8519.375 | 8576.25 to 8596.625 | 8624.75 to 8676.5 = -1.2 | 10.3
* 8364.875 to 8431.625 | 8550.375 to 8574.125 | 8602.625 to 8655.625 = -0.3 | 10.6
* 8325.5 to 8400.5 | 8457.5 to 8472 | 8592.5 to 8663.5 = 0.2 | 10.9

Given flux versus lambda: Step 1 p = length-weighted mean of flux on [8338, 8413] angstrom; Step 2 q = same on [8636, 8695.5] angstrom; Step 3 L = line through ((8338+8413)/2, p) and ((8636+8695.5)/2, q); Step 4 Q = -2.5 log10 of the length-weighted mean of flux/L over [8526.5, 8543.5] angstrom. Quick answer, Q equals 0.09 mag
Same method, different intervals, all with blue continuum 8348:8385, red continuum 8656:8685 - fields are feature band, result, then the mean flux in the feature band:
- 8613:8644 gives -0.027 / 10.3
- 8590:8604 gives -0.061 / 10.8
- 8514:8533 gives -0.030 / 10.9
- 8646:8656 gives -0.052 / 10.4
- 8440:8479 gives 0.005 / 10.9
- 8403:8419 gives 0.025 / 11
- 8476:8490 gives -0.037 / 11.2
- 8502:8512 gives -0.027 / 11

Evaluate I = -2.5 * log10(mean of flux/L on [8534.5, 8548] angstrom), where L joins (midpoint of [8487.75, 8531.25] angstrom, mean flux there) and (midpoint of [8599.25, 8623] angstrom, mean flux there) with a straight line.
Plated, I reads 0.17 mag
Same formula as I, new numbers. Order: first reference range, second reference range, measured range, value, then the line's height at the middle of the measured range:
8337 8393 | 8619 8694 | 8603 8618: -0.04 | 10.3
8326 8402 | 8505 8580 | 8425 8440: 0.05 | 11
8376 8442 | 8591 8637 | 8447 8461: -0.02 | 10.9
